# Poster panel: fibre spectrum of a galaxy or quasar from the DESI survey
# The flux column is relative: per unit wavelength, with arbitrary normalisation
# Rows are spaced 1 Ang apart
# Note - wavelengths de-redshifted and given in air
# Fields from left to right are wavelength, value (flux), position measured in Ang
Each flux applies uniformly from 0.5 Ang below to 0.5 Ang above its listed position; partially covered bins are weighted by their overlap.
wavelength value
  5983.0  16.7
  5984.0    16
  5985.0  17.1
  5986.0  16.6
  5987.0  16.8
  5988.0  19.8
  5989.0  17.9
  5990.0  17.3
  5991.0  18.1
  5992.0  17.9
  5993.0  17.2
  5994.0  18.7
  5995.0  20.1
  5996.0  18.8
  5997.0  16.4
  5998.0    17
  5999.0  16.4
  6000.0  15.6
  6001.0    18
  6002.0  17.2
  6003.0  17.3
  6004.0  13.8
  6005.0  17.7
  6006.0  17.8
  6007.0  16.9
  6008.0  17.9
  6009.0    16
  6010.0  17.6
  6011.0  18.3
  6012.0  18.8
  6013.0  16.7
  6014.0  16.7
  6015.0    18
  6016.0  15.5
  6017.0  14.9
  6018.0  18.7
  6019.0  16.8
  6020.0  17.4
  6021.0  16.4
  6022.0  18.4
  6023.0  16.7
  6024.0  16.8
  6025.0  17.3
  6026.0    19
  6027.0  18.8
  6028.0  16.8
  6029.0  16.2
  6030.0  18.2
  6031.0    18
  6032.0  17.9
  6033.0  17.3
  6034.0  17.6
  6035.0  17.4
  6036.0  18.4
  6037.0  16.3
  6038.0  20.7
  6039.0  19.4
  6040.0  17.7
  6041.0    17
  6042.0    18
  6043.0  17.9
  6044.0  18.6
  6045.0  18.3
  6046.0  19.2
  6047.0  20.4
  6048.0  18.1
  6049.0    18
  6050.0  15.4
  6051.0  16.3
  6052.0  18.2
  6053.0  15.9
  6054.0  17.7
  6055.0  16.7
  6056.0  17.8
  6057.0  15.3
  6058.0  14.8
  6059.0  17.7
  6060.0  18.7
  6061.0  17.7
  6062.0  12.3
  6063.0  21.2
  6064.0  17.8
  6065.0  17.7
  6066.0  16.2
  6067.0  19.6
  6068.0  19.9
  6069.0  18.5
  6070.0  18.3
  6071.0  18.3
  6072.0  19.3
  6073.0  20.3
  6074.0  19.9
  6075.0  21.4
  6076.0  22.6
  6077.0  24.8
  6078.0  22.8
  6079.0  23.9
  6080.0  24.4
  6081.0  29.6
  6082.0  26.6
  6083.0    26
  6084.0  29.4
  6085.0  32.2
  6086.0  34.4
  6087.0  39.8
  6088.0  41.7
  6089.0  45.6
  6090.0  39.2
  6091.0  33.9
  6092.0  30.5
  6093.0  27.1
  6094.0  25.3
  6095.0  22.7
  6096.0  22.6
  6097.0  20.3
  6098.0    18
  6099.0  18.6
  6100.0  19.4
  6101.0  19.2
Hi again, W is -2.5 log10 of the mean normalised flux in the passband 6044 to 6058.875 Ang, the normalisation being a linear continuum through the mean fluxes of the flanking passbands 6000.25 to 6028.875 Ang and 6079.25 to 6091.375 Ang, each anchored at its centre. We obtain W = 0.42 mag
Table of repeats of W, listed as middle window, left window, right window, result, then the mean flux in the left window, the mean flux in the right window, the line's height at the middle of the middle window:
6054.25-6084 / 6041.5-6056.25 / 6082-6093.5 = 0.294 mag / 17.8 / 34.2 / 26.3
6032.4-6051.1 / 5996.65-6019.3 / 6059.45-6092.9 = 0.161 mag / 17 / 25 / 20.9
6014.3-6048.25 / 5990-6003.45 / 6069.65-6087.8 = 0.178 mag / 17.6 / 25.6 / 20.9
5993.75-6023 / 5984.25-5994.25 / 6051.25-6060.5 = 0.016 mag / 17.7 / 17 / 17.5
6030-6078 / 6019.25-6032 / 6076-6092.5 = 0.289 mag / 17.5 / 31.3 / 24.2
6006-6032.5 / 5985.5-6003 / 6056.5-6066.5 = 0.002 mag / 17.6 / 16.9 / 17.4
